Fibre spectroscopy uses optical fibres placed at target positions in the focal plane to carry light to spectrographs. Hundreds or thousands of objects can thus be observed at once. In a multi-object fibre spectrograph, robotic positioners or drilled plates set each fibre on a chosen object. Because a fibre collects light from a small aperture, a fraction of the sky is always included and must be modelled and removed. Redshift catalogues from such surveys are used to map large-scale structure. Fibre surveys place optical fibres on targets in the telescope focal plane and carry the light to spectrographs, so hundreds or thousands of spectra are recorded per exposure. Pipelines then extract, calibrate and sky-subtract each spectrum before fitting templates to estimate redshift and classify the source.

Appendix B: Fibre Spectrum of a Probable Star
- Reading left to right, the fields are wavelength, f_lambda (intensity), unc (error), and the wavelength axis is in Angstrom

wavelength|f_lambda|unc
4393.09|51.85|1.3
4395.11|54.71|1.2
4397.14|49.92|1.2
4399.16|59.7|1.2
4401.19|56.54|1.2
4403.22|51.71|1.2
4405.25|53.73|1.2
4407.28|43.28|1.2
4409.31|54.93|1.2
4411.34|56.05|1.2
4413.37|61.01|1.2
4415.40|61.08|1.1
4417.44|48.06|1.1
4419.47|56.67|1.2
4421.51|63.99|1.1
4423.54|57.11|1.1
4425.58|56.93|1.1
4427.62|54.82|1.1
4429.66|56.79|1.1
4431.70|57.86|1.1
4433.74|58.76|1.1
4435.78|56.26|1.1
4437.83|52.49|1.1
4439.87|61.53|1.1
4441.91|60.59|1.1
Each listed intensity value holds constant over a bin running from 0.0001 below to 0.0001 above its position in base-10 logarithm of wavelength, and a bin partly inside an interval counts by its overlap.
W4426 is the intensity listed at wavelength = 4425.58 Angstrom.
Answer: 56.93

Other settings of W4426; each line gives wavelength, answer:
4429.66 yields 56.79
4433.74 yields 58.76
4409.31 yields 54.93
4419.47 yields 56.67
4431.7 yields 57.86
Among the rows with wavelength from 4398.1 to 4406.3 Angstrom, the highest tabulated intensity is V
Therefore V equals 59.7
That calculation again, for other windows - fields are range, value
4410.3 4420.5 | 61.08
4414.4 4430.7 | 63.99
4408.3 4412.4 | 56.05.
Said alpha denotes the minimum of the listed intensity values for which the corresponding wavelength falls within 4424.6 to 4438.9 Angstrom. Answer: 52.49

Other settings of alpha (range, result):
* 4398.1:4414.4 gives 43.28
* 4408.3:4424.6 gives 48.06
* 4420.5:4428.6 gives 54.82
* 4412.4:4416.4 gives 61.01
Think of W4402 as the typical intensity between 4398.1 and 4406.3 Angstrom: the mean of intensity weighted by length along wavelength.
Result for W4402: 55.3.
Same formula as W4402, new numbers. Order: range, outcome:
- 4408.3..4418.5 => 56.3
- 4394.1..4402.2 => 55.2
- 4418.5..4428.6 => 57.9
